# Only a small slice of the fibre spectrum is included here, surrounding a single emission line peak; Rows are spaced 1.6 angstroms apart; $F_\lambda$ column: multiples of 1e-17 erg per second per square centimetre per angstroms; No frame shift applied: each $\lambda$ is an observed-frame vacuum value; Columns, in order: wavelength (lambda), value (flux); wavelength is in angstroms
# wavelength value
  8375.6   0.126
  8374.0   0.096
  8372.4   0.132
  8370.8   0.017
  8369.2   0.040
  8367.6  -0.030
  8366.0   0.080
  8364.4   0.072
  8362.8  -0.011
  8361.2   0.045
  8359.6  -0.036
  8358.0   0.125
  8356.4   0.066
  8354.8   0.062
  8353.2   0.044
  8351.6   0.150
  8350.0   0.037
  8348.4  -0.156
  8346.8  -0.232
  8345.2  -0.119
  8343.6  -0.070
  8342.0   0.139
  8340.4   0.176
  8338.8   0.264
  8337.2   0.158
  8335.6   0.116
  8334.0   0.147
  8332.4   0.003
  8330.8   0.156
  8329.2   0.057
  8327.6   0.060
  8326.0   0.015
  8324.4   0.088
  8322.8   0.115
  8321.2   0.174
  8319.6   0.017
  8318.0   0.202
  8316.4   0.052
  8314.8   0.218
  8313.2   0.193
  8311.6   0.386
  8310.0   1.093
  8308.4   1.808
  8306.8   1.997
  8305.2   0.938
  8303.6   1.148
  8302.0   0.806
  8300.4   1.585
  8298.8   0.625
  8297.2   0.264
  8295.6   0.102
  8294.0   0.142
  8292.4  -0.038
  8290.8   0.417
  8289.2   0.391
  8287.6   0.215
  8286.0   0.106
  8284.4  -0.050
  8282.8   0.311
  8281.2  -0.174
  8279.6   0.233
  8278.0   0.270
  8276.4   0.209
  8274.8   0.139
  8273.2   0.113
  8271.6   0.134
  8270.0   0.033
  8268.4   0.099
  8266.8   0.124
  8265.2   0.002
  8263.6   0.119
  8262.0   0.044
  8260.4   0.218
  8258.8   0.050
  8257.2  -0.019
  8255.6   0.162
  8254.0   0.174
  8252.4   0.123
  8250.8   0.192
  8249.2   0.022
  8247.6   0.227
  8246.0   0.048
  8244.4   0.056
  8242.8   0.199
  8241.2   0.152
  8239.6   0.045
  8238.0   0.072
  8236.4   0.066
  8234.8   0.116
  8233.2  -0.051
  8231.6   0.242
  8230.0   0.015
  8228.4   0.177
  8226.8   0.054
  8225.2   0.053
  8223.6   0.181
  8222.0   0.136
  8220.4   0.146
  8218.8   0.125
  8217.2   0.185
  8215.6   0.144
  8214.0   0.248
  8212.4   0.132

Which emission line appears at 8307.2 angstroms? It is [O II] 3727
